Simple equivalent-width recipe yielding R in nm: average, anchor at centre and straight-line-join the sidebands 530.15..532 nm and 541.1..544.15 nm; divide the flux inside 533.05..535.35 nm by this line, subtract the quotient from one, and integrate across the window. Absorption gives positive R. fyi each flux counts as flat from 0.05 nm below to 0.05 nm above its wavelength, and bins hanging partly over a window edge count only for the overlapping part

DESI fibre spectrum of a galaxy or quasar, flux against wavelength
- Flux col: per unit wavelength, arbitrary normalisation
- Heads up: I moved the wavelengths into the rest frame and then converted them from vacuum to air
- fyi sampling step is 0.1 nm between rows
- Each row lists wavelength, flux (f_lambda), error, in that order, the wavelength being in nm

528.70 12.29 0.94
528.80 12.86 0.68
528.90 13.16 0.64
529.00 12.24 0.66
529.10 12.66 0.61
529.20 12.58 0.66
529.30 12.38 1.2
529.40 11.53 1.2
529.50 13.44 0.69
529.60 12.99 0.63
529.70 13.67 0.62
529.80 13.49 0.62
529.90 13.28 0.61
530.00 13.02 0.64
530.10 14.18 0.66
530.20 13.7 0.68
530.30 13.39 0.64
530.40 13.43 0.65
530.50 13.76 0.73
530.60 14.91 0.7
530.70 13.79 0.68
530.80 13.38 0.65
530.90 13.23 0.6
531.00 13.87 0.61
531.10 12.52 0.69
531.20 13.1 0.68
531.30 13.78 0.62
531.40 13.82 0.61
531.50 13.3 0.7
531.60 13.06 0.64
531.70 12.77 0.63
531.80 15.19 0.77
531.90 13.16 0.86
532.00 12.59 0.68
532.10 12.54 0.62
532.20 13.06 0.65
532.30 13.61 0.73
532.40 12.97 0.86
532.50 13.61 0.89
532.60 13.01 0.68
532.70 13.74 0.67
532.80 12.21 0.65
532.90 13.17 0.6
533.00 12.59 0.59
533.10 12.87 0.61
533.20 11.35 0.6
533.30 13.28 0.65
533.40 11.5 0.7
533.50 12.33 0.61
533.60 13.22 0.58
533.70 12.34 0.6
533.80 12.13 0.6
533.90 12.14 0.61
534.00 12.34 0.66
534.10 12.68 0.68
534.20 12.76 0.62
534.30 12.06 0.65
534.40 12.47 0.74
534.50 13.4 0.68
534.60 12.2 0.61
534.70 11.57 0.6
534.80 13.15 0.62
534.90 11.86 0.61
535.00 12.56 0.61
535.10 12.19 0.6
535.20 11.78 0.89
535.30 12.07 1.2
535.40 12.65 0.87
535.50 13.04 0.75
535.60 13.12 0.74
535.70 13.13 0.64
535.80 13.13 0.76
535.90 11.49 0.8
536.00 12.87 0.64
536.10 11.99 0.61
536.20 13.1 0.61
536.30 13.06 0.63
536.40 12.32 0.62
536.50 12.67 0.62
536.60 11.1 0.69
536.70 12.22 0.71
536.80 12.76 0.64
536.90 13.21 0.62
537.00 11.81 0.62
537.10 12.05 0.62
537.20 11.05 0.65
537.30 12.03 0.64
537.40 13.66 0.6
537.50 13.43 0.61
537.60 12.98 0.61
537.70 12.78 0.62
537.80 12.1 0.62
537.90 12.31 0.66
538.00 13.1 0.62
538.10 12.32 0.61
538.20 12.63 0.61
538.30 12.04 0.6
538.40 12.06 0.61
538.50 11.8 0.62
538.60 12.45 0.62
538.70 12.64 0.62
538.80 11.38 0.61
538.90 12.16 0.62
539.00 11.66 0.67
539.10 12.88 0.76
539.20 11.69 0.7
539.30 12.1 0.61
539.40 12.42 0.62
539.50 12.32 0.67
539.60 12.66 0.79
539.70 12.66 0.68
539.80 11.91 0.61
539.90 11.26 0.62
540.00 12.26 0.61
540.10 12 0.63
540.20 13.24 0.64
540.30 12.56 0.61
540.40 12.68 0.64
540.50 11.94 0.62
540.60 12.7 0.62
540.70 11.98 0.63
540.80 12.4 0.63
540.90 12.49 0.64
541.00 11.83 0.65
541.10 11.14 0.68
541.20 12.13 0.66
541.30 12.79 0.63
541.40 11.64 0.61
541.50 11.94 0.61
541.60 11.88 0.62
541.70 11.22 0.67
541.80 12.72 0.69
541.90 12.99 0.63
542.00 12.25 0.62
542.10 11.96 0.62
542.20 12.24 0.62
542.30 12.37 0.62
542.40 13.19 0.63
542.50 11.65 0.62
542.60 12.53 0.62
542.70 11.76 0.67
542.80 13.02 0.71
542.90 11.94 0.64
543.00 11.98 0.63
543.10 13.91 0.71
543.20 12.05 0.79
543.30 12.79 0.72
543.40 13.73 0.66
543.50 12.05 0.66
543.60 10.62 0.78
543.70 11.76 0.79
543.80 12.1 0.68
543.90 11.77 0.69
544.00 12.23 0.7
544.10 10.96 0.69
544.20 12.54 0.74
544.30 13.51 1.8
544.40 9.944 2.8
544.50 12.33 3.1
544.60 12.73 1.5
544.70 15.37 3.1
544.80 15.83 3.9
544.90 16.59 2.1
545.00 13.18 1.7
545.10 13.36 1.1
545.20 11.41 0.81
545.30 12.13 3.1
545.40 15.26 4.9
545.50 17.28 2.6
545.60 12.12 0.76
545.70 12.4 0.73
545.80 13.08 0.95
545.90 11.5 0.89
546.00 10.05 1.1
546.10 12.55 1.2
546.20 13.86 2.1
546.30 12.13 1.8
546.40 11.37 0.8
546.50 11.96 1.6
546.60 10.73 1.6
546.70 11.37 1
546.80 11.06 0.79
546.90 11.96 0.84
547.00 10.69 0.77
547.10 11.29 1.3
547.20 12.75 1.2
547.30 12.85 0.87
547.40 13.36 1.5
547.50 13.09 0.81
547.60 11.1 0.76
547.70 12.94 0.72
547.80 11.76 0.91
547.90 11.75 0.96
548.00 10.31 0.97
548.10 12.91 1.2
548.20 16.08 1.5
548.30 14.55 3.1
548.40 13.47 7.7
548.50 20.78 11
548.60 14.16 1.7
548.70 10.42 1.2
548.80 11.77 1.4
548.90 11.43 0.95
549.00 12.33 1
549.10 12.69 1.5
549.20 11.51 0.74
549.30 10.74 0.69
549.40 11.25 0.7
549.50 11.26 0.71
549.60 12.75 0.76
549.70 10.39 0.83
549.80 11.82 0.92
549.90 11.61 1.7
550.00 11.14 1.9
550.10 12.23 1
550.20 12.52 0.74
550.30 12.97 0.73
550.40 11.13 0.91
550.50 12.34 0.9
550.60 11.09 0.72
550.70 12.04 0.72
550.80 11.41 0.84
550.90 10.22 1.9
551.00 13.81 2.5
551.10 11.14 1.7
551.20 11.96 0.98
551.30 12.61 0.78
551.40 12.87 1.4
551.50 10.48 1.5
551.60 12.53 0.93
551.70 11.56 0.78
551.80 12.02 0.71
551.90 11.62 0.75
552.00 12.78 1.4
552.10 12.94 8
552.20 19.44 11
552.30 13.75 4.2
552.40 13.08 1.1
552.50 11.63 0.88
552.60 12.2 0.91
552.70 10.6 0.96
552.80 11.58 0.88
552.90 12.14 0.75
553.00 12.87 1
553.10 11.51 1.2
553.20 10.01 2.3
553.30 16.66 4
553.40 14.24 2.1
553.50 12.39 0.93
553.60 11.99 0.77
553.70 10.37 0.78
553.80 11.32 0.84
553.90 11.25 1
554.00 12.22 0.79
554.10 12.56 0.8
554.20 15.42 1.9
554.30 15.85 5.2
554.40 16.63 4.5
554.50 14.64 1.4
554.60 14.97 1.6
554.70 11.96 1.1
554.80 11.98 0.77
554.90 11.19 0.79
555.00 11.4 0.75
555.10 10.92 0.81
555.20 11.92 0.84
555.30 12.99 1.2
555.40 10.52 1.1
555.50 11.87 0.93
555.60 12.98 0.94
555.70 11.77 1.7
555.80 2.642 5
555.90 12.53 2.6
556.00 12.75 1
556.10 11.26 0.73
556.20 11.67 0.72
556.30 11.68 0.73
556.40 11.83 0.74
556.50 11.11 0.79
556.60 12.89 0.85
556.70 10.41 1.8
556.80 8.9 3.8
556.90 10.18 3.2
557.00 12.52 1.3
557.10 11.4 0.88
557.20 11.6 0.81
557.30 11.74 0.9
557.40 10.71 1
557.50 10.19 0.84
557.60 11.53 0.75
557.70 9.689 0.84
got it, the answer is 0.14 nm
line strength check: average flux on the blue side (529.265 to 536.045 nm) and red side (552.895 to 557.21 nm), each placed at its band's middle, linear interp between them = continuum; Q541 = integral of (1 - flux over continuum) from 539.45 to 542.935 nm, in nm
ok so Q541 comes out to 0.10 nm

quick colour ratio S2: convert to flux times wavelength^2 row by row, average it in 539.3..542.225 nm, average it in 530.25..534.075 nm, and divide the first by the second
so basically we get 0.96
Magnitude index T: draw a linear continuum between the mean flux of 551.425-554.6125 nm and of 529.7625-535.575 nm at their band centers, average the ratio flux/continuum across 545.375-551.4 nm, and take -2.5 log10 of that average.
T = 0.05 mag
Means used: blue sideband 13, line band 12.3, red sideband 12.9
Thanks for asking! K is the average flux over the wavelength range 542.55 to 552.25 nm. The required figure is 12.5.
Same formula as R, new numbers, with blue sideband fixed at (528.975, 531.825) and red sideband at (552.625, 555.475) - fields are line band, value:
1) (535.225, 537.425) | 0.113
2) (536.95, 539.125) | 0.125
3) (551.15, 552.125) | 0.041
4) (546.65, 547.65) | 0.065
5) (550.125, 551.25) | 0.070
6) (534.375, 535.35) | 0.063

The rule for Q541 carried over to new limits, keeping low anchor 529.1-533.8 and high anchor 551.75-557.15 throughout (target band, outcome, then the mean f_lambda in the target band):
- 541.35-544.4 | 0.11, 12.2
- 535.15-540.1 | 0.20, 12.4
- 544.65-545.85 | -0.13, 14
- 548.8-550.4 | 0.08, 11.8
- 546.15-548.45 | 0.03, 12.3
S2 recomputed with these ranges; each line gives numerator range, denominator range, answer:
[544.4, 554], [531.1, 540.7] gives 1.04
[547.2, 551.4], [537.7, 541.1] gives 1.04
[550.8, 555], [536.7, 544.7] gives 1.08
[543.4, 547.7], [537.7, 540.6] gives 1.04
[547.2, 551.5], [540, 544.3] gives 1.03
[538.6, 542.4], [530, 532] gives 0.93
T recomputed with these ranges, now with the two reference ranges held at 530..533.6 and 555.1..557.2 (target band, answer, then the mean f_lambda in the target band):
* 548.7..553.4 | -0.05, 12.1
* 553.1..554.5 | -0.16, 13.1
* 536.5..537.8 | 0.03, 12.4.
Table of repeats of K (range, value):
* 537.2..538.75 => 12.5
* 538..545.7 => 12.5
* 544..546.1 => 13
